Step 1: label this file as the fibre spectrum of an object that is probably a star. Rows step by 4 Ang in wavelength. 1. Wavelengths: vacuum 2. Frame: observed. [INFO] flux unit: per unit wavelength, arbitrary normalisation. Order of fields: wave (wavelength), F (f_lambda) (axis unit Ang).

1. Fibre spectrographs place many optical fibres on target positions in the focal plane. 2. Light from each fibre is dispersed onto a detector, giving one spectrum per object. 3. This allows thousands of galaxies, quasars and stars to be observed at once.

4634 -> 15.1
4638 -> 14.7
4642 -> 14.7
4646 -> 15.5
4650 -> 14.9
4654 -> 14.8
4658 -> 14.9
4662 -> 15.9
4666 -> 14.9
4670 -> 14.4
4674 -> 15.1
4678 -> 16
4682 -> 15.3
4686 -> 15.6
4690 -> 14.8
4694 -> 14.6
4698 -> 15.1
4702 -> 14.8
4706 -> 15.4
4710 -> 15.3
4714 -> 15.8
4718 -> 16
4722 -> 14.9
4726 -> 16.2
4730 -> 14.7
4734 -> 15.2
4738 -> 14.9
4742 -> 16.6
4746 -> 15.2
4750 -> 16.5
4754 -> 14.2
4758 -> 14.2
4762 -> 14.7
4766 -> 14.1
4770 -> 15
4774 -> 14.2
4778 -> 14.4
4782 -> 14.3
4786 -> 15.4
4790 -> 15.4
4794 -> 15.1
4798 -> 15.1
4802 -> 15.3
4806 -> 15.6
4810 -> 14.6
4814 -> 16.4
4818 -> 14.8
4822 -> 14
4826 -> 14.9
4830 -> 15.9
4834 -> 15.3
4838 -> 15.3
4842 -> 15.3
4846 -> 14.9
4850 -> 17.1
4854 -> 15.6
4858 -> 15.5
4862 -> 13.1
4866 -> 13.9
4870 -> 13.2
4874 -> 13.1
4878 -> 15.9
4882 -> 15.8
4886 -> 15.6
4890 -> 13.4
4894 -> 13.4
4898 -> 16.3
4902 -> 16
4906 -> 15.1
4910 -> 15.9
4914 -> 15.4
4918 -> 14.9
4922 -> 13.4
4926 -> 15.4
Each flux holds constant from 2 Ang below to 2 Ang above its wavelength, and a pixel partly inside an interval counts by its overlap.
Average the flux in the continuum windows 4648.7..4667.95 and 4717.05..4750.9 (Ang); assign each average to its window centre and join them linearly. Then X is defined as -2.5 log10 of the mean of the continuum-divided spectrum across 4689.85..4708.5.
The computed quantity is 0.03 mag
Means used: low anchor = 15.1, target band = 15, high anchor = 15.5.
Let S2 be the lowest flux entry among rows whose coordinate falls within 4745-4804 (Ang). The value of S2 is 14.1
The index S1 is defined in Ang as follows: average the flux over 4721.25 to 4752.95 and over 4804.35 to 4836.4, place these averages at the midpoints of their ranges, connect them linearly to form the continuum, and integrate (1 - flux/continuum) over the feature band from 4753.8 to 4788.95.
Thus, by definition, 1.9 Ang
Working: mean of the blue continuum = 15.5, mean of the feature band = 14.5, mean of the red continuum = 15.2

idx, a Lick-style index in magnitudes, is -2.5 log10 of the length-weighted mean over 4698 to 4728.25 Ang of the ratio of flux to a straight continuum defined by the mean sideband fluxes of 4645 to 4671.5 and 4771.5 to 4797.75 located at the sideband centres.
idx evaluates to -0.04 mag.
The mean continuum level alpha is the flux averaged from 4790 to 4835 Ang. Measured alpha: 15.2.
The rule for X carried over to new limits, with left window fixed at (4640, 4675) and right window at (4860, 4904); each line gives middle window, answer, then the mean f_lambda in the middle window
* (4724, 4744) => -0.05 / 15.5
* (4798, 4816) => -0.05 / 15.4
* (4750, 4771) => 0.01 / 14.6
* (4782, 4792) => -0.03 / 15.2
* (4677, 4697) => -0.02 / 15.2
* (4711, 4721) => -0.06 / 15.7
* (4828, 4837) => -0.07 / 15.6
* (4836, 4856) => -0.07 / 15.6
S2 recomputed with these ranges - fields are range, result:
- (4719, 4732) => 14.7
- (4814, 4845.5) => 14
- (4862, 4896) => 13.1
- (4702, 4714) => 14.8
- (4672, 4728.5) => 14.6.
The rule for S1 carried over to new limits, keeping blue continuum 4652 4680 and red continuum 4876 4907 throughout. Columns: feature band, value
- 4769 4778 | 0.4 Ang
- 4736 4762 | -0.1 Ang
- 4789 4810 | -0.1 Ang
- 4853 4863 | 0.2 Ang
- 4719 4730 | -0.2 Ang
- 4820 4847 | 0.2 Ang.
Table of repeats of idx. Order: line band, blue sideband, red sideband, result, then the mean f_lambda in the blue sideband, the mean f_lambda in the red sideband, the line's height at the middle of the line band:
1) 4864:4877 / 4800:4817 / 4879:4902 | 0.117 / 15.4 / 15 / 15.1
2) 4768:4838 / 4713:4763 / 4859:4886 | -0.016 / 15.3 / 14.3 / 14.8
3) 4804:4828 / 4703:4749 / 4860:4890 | -0.020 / 15.5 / 14.3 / 14.8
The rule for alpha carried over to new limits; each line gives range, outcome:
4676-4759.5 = 15.3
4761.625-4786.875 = 14.5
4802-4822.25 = 15.2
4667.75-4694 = 15.2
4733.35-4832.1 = 15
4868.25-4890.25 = 14.6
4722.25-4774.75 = 15.1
